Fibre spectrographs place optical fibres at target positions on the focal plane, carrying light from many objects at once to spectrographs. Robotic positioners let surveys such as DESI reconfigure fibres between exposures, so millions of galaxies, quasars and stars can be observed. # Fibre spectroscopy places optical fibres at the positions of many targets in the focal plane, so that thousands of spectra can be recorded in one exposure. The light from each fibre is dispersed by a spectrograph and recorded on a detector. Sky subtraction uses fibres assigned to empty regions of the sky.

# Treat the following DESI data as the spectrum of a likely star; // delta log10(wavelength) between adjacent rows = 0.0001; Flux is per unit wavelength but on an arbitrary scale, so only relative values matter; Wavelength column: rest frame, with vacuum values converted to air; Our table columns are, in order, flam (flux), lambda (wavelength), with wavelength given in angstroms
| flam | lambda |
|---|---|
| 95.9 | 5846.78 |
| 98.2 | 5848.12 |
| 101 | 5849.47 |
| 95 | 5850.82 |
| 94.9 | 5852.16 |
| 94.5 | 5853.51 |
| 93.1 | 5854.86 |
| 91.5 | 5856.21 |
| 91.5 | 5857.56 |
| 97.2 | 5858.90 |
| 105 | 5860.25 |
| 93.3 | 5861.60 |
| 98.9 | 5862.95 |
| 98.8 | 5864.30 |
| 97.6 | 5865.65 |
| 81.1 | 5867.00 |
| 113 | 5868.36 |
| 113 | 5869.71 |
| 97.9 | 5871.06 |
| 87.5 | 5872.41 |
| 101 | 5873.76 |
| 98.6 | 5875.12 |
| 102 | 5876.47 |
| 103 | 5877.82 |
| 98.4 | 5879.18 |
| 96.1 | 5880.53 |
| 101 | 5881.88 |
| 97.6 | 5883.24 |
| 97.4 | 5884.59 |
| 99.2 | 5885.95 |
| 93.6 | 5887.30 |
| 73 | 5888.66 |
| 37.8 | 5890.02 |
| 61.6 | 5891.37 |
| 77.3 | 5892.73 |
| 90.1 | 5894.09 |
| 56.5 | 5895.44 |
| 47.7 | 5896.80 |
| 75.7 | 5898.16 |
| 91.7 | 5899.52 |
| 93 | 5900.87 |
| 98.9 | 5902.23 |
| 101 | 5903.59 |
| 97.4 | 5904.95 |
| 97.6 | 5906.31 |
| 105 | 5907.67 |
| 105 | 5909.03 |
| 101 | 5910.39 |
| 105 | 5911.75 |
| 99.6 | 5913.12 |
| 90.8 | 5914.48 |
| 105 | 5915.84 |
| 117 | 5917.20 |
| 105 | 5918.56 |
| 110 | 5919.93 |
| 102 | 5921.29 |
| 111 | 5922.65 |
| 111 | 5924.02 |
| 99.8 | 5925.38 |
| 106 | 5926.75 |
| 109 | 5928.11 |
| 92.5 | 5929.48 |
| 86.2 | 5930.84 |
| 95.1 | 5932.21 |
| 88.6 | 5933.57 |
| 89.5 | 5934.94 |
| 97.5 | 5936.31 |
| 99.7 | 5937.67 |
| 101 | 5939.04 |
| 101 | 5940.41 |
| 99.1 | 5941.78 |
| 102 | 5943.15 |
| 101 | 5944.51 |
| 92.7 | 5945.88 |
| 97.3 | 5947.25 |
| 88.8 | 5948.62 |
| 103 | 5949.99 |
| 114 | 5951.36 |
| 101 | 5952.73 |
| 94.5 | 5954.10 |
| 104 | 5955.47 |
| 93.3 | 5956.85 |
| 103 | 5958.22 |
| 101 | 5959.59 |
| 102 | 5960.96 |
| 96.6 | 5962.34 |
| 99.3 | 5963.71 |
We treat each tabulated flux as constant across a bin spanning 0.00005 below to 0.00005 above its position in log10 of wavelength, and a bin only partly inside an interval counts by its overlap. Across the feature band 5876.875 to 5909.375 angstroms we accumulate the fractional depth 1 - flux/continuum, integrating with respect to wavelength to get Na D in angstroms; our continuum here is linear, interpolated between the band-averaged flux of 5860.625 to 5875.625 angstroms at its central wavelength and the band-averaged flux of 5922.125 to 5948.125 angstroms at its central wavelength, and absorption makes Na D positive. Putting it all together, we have 3.7 angstroms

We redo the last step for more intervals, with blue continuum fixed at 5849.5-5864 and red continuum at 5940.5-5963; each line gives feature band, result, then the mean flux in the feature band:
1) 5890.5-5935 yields 1.65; 94.5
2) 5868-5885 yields -0.65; 100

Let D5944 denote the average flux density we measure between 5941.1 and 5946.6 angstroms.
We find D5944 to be 98.8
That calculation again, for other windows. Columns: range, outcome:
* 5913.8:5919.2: 105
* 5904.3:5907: 97.5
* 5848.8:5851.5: 98.1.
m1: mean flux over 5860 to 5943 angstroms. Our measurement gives 95.2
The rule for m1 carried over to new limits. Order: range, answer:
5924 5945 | 98.3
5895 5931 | 97.5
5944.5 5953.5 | 99.5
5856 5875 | 97.8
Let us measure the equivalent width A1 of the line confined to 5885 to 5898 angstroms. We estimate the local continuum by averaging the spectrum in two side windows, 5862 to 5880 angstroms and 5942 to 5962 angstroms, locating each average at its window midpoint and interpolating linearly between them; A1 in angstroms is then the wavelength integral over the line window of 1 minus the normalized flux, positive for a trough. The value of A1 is 3.64 angstroms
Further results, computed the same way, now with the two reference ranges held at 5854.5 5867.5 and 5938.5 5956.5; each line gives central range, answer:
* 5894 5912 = 1.36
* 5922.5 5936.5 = 0.07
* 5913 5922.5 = -0.65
